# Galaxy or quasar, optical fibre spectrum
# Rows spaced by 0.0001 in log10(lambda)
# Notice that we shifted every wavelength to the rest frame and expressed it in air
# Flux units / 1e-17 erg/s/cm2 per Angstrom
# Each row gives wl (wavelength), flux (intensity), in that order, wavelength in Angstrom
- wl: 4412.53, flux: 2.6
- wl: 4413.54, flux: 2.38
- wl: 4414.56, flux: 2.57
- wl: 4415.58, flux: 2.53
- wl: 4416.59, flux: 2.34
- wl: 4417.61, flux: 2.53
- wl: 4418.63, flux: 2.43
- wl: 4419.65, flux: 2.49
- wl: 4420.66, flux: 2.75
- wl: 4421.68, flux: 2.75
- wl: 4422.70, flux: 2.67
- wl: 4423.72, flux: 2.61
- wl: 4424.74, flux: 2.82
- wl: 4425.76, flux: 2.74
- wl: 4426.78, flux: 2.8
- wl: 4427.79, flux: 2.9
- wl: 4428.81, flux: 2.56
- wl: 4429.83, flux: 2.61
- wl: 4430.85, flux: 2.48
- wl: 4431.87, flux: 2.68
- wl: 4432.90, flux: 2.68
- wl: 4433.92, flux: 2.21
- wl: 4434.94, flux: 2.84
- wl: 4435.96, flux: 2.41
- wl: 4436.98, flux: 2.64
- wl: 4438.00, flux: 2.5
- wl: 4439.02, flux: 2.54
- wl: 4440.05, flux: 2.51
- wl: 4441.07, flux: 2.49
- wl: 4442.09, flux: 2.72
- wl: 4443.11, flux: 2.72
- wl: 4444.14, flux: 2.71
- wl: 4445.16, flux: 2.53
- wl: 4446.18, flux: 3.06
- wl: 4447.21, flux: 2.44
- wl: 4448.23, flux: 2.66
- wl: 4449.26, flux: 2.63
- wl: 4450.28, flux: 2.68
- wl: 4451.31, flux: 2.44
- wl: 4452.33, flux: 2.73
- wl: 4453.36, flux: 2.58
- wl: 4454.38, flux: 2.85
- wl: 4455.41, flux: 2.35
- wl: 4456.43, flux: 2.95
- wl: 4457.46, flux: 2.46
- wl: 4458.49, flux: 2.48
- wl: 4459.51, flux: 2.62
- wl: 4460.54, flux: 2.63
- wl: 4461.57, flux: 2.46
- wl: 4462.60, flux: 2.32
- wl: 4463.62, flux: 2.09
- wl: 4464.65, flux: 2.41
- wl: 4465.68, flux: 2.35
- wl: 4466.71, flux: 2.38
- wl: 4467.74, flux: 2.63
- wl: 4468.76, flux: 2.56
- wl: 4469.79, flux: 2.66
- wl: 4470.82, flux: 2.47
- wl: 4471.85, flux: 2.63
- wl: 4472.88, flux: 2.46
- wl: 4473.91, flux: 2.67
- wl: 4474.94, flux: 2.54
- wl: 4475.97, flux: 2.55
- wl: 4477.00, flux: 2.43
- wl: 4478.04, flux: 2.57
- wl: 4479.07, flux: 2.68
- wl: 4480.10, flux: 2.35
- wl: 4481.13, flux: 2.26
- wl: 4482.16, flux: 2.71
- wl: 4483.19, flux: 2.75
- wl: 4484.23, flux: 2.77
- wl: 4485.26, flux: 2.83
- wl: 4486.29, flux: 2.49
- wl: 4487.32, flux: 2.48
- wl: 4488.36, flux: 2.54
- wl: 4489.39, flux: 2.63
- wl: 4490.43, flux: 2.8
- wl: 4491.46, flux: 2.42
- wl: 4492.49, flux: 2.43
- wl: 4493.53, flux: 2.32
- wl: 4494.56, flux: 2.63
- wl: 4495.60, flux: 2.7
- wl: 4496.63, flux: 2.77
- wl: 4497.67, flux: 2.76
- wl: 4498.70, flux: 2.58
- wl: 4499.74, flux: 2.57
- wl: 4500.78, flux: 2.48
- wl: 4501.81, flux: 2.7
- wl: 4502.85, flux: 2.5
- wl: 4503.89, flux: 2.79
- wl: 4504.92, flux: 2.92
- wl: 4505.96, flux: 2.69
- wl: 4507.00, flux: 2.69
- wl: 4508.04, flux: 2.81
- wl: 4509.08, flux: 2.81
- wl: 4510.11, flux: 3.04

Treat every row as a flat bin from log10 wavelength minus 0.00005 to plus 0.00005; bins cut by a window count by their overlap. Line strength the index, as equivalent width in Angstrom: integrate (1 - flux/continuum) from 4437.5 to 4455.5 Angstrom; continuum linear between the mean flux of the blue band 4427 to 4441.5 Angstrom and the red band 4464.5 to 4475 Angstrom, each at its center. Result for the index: -0.4 Angstrom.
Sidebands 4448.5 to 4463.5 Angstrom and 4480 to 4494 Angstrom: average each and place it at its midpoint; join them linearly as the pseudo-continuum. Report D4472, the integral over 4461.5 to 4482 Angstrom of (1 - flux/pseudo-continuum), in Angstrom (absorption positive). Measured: 0.7 Angstrom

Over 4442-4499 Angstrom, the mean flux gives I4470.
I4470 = 2.58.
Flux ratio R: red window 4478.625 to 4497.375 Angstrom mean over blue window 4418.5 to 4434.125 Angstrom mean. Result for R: 0.98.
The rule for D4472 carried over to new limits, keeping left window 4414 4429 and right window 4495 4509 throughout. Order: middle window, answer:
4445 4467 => 0.9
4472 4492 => 0.8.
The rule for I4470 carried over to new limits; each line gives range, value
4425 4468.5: 2.58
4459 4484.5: 2.52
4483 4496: 2.59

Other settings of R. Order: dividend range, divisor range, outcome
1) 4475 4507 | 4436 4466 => 1.01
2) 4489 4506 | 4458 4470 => 1.07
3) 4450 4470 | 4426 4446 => 0.97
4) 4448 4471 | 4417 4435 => 0.96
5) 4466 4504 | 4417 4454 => 0.98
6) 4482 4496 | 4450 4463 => 1.01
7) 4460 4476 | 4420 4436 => 0.93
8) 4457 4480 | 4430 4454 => 0.96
